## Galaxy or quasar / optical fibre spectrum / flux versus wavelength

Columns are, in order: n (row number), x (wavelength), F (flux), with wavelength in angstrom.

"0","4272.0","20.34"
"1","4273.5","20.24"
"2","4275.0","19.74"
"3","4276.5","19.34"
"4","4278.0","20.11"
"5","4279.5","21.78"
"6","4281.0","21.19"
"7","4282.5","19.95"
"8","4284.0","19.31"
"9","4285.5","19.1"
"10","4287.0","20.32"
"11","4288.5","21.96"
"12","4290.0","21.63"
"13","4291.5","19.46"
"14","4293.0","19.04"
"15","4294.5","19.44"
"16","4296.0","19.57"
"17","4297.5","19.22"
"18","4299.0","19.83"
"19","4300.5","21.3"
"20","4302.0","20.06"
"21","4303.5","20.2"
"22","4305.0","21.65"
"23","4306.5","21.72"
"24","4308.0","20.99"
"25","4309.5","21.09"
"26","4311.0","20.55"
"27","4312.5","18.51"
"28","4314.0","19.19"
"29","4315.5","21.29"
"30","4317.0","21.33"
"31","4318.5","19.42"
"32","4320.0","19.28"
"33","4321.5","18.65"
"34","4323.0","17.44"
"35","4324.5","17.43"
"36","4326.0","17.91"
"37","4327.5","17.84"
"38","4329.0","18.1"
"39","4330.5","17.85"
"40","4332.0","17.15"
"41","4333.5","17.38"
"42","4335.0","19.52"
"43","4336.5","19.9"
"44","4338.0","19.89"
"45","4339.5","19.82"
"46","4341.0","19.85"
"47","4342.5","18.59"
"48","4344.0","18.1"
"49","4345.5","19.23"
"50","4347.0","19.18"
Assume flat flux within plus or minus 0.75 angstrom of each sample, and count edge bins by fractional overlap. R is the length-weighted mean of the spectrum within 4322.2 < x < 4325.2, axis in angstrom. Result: 17.5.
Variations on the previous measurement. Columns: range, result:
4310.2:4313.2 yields 19.6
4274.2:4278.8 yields 19.8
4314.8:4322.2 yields 20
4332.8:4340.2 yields 19.3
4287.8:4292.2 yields 21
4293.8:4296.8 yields 19.5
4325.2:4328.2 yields 17.9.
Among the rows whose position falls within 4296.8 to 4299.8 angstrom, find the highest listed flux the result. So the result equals 19.83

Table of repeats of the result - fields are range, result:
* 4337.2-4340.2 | 19.89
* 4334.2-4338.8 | 19.9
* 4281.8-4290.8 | 21.96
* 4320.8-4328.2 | 18.65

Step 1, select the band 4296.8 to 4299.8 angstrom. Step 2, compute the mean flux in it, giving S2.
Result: 19.6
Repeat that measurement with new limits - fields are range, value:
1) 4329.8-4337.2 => 18.4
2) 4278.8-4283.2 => 21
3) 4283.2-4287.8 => 19.6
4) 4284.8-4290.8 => 20.8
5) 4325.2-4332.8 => 17.8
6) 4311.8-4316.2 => 19.7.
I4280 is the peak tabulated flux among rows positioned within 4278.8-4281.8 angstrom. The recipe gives 21.78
